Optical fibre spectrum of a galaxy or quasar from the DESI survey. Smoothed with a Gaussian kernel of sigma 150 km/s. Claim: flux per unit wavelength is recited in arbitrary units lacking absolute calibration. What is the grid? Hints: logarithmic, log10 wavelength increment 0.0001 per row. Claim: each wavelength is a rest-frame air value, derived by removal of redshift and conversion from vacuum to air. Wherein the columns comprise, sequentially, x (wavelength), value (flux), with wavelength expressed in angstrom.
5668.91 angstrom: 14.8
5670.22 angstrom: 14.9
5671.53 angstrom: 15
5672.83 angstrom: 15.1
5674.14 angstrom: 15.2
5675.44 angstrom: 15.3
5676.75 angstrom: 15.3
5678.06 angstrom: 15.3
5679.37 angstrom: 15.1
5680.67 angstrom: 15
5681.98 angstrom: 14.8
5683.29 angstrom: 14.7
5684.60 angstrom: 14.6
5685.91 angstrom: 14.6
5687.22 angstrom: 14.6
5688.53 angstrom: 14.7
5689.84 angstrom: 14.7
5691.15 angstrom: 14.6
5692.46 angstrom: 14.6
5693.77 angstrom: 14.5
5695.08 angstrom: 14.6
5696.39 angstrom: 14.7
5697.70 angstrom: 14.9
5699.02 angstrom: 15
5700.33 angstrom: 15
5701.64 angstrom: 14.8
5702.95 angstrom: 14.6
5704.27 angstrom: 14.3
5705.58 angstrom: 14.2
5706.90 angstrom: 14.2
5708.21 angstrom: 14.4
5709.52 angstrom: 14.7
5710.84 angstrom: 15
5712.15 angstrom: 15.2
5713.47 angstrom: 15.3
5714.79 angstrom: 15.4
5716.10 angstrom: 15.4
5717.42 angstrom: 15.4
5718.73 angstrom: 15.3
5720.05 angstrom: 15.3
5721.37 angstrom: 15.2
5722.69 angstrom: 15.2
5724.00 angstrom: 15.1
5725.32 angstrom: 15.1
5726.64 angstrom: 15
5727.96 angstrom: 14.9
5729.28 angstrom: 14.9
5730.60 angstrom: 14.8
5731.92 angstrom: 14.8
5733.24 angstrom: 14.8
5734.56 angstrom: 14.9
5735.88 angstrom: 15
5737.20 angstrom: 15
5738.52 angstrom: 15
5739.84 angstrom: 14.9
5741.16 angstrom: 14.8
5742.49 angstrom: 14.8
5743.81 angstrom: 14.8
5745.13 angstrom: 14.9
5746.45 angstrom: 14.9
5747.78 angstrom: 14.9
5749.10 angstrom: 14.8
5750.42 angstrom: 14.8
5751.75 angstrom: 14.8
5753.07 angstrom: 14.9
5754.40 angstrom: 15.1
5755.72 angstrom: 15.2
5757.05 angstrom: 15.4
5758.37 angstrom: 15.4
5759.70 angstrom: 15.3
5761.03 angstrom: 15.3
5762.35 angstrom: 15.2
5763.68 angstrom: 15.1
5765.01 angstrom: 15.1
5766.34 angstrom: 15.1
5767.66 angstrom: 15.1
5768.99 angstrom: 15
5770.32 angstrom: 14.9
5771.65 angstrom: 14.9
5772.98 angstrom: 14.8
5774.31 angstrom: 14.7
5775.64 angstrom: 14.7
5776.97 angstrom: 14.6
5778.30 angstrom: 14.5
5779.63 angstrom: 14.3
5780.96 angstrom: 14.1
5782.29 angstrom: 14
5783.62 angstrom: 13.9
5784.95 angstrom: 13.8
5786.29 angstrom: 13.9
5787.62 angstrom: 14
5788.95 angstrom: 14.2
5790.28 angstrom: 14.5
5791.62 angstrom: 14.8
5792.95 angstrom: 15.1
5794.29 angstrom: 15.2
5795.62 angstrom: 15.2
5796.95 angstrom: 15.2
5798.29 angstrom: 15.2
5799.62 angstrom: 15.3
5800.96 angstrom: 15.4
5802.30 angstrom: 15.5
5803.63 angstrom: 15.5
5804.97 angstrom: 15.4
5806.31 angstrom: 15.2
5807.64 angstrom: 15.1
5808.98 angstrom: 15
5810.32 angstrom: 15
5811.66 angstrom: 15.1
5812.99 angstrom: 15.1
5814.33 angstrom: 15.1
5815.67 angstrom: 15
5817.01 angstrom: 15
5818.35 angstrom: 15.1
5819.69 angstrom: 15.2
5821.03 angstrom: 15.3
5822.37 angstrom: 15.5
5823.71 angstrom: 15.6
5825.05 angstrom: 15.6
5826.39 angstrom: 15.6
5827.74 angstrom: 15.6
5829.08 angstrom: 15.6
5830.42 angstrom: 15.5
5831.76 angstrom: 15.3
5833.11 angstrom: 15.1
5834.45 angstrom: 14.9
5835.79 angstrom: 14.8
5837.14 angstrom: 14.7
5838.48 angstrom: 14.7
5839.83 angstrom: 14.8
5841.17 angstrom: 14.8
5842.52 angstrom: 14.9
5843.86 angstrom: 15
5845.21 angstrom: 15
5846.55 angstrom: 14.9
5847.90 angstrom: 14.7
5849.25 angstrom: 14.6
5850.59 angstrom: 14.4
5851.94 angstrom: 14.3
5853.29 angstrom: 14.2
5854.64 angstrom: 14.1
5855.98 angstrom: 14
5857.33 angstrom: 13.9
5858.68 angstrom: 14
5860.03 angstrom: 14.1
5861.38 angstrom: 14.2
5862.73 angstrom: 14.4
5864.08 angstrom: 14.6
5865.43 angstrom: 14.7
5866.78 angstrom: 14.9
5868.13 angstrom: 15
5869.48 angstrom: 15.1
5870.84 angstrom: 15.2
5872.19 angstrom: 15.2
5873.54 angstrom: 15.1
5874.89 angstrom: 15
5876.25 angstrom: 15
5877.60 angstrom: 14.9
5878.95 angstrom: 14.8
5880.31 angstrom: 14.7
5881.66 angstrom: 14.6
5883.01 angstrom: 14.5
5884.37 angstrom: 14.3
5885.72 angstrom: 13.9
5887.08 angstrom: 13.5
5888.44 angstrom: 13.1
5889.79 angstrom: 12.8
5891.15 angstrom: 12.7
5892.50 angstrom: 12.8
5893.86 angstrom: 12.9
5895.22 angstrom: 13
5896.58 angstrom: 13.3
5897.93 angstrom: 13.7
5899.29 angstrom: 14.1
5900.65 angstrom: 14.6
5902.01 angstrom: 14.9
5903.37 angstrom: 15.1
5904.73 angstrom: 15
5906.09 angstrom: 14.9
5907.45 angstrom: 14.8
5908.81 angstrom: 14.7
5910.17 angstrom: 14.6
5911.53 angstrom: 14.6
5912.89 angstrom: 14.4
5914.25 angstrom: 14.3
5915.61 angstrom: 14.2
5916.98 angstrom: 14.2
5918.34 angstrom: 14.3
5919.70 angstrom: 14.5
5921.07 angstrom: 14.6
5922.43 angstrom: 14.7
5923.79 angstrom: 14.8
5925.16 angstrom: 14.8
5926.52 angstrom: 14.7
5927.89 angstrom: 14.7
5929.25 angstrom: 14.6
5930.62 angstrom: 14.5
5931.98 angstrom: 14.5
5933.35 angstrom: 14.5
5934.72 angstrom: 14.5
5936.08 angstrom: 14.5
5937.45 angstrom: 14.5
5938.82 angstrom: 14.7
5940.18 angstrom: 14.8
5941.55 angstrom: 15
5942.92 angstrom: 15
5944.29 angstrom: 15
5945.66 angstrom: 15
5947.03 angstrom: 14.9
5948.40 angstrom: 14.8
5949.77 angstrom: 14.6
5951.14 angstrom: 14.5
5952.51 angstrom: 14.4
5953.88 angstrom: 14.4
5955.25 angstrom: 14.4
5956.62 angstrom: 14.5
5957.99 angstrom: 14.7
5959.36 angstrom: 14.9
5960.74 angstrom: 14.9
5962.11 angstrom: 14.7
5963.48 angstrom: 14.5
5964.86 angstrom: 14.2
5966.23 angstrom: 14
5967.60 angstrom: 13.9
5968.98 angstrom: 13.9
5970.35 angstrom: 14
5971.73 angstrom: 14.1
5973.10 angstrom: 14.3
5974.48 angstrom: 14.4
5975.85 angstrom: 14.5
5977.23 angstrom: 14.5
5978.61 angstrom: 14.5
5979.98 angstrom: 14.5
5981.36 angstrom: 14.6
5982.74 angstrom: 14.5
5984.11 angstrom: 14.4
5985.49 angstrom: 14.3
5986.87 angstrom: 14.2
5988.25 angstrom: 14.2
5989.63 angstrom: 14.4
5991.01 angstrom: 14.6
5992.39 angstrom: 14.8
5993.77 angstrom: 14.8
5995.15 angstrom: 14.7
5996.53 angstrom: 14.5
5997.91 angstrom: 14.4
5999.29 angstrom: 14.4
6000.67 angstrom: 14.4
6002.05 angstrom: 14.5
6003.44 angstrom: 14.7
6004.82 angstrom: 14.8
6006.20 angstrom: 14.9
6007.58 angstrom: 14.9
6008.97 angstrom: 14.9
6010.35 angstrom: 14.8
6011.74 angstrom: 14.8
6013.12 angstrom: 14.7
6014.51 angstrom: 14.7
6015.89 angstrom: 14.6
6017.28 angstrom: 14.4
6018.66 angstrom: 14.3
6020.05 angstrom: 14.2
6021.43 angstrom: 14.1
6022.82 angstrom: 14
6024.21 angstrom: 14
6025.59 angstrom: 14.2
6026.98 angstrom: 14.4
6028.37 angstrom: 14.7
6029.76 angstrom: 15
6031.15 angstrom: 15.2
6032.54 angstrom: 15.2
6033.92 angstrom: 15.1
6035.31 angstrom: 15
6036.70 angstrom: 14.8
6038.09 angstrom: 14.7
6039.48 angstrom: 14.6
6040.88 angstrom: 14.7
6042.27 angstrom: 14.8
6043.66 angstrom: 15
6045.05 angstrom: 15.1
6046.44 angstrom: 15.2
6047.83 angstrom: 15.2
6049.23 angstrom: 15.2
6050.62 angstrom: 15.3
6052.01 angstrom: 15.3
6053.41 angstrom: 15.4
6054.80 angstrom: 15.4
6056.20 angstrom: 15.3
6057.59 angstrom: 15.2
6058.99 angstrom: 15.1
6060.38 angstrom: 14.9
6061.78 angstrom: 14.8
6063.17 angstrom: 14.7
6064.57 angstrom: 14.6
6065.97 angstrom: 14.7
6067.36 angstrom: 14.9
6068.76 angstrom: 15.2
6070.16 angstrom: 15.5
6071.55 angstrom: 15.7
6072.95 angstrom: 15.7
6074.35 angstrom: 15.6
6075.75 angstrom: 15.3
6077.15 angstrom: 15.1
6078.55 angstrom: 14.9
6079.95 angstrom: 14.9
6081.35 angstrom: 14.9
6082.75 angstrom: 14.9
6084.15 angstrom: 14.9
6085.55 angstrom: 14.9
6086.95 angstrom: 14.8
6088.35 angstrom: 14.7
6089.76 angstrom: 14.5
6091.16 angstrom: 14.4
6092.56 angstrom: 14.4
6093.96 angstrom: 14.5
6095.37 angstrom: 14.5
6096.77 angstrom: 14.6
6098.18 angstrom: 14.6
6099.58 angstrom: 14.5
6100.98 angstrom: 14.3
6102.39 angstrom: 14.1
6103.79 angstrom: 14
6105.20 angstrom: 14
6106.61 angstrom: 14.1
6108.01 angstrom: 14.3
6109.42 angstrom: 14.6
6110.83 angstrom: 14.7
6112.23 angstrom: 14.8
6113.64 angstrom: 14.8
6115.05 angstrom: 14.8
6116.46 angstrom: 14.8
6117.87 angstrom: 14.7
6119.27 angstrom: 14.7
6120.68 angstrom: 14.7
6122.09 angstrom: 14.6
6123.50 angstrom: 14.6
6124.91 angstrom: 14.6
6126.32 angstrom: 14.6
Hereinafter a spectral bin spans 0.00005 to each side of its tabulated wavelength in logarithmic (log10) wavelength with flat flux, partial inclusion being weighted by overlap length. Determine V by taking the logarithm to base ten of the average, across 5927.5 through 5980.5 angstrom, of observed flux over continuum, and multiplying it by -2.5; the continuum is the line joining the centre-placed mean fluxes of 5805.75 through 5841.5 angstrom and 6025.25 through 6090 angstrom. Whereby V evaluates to 0.04 mag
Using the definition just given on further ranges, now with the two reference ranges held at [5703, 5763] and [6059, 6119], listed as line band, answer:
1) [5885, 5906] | 0.09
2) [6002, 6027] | 0.02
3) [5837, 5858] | 0.03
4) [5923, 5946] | 0.01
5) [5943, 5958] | 0.01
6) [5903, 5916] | 0.01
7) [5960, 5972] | 0.04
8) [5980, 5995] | 0.02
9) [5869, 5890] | 0.03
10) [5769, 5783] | 0.03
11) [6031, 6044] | -0.01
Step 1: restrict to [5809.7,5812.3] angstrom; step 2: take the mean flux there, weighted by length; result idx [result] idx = 15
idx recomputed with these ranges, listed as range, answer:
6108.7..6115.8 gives 14.7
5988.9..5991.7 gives 14.5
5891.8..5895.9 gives 12.9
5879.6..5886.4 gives 14.4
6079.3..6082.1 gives 14.9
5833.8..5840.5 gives 14.8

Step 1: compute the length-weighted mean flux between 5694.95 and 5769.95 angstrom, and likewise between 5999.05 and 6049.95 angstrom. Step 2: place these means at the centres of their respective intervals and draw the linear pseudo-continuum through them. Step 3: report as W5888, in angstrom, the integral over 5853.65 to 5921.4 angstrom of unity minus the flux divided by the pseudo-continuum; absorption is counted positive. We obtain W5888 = 2.4 angstrom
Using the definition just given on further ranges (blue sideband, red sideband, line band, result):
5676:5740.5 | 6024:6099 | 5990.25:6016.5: 0.44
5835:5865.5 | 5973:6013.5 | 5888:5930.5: 0.92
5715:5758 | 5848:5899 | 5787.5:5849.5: -2.41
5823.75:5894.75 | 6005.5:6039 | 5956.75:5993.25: 0.55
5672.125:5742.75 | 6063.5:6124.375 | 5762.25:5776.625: -0.07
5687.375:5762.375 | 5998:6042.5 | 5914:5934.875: 0.28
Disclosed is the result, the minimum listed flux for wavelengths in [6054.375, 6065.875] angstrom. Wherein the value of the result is 14.6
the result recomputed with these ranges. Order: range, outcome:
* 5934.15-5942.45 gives 14.5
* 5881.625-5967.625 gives 12.7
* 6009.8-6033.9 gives 14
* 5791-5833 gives 14.8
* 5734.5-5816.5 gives 13.8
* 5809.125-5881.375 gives 13.9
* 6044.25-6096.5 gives 14.4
